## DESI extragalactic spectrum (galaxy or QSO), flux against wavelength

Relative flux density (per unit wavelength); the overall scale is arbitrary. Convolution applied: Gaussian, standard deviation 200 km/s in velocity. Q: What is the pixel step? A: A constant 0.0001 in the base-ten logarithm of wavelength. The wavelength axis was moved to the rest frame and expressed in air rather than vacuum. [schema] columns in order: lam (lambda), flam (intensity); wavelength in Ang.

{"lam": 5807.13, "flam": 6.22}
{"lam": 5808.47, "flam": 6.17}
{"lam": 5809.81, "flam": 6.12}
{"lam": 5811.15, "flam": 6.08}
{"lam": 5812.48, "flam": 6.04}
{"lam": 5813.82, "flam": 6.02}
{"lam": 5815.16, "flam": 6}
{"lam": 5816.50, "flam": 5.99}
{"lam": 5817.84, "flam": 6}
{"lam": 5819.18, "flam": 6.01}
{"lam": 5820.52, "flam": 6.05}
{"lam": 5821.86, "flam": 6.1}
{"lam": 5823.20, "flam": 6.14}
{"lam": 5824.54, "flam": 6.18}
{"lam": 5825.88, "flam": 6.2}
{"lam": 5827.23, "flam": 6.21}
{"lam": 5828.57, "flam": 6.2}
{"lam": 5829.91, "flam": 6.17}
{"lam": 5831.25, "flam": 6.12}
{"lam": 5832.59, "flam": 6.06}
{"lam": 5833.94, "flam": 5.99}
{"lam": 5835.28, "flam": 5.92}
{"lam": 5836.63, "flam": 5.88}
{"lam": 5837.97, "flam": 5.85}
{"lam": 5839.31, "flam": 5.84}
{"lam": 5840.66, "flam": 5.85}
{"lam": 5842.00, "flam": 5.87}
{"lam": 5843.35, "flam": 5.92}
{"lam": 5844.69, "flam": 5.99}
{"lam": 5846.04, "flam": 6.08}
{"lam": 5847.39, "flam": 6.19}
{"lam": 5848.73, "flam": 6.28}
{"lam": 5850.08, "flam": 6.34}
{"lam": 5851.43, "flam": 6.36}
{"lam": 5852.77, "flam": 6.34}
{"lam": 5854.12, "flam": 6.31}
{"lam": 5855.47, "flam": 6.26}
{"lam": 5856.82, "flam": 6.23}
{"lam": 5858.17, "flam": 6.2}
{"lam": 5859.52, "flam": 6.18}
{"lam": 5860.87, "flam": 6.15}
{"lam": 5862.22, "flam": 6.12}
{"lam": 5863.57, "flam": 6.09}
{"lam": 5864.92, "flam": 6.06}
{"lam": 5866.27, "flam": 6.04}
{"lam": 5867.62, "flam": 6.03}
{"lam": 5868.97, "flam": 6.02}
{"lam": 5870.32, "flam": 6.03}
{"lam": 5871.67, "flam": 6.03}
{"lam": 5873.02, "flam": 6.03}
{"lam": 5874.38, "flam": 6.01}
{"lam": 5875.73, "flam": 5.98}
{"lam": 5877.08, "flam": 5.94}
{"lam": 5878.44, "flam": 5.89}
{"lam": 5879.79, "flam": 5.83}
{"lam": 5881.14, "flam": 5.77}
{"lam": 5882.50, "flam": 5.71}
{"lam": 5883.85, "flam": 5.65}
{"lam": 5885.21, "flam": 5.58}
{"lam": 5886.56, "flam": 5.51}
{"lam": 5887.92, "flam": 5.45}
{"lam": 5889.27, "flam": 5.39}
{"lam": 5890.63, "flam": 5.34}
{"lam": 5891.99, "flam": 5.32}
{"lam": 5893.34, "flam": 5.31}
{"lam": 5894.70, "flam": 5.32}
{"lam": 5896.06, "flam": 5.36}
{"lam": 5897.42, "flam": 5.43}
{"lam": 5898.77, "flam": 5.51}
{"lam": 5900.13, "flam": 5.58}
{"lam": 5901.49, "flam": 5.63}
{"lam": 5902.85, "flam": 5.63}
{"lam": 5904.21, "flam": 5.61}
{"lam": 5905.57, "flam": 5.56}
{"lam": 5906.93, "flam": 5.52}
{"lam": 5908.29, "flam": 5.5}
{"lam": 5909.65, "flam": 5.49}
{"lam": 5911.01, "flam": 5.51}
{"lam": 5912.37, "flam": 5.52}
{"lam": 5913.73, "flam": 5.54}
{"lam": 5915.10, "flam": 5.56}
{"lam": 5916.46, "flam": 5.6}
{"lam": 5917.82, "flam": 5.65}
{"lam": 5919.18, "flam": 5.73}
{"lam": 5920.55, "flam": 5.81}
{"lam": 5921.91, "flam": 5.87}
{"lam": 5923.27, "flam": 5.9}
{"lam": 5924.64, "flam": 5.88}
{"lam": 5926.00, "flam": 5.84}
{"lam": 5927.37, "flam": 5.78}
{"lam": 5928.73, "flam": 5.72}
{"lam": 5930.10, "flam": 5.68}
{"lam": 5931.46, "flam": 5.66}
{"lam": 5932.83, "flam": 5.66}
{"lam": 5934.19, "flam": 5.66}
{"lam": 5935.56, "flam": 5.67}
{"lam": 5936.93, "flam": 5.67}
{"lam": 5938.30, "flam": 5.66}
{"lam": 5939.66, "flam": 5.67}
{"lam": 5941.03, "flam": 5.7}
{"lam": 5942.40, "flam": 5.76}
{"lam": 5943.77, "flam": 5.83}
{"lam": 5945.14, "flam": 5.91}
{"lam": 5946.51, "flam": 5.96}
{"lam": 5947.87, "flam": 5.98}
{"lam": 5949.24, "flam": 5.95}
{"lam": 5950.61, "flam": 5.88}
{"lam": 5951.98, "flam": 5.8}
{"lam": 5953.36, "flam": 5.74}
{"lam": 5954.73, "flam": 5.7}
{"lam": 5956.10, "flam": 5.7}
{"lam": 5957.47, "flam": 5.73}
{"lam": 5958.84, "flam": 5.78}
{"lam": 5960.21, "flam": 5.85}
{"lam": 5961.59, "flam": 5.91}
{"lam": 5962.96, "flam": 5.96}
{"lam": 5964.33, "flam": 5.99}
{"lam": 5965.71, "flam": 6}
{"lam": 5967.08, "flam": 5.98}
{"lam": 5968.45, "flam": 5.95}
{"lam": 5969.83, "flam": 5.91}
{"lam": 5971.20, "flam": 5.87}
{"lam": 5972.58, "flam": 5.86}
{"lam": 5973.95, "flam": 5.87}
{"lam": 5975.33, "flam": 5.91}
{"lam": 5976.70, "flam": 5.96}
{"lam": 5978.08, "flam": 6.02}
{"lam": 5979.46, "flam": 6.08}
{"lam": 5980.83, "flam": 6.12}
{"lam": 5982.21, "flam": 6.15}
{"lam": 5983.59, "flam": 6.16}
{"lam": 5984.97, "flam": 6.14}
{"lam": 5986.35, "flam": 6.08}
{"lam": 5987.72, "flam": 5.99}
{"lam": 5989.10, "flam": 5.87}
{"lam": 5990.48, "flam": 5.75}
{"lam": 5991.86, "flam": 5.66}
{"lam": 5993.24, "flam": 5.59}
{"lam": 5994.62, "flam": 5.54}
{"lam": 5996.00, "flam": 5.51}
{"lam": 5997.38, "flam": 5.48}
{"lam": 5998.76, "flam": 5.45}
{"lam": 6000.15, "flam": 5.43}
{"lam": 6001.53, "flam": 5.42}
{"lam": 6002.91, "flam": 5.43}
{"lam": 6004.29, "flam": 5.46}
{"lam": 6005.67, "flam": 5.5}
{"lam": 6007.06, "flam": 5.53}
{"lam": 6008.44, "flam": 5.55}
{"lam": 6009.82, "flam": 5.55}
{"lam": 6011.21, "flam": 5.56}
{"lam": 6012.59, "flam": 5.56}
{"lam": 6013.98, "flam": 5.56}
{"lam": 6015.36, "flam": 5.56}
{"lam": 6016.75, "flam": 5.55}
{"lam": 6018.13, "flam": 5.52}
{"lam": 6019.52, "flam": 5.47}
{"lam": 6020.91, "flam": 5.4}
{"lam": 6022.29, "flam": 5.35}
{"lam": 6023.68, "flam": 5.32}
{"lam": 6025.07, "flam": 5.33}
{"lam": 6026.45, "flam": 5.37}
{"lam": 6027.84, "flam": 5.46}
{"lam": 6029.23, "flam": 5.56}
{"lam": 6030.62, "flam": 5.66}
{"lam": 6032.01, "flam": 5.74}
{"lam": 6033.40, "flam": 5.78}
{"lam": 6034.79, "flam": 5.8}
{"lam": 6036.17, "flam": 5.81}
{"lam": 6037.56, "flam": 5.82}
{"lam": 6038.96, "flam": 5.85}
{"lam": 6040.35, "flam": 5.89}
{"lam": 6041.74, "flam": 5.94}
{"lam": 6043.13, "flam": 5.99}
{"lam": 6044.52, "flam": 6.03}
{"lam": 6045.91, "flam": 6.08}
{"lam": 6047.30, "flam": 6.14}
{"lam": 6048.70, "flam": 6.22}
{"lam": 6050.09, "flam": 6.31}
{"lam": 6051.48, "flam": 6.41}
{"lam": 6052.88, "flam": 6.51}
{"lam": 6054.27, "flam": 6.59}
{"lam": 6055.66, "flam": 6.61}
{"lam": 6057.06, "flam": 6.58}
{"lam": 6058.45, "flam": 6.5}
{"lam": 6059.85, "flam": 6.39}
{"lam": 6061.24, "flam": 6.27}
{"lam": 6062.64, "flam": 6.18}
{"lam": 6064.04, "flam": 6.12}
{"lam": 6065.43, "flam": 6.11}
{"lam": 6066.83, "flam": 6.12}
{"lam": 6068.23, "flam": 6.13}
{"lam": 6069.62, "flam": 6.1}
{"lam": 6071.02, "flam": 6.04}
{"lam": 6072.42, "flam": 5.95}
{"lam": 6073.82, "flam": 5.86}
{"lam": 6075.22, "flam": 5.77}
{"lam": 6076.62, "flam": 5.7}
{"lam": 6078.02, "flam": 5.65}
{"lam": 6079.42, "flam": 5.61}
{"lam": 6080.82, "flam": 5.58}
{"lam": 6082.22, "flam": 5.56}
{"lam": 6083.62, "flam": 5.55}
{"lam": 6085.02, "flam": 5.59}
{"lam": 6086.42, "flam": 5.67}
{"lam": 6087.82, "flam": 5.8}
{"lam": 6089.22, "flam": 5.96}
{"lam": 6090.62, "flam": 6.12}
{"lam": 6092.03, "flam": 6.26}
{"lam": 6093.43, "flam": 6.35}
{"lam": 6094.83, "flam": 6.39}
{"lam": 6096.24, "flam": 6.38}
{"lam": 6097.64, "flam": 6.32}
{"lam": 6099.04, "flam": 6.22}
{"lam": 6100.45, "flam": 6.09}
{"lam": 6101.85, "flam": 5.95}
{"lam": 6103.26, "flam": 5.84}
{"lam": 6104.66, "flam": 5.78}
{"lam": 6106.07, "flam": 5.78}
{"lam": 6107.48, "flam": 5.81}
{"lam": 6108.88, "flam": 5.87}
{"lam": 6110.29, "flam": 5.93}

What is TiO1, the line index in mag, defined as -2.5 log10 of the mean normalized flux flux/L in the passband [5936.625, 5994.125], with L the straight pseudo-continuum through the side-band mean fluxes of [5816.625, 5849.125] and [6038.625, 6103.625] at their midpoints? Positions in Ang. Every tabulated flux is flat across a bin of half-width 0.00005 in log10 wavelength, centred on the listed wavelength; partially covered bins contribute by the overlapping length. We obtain 0.03 mag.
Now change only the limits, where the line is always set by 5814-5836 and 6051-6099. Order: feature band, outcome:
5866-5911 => 0.08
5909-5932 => 0.07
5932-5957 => 0.06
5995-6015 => 0.11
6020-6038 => 0.10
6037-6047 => 0.02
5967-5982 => 0.02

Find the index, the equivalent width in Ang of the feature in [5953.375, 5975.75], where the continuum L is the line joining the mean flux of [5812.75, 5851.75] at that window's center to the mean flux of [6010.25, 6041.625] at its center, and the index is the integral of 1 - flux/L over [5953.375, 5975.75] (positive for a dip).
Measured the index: -0.50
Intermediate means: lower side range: 6.06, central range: 5.87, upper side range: 5.59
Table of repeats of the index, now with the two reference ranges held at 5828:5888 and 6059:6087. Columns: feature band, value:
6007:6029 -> 1.7 Ang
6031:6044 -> 0.2 Ang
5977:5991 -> -0.2 Ang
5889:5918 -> 2.4 Ang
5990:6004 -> 1.0 Ang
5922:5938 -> 0.6 Ang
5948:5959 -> 0.3 Ang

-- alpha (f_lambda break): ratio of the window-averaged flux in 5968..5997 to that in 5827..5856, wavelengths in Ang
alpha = 0.97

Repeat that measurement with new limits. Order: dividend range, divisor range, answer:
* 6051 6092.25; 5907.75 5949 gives 1.06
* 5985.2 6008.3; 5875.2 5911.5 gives 1.01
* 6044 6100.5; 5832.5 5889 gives 1.02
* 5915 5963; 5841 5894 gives 0.97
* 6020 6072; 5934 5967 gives 1.03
